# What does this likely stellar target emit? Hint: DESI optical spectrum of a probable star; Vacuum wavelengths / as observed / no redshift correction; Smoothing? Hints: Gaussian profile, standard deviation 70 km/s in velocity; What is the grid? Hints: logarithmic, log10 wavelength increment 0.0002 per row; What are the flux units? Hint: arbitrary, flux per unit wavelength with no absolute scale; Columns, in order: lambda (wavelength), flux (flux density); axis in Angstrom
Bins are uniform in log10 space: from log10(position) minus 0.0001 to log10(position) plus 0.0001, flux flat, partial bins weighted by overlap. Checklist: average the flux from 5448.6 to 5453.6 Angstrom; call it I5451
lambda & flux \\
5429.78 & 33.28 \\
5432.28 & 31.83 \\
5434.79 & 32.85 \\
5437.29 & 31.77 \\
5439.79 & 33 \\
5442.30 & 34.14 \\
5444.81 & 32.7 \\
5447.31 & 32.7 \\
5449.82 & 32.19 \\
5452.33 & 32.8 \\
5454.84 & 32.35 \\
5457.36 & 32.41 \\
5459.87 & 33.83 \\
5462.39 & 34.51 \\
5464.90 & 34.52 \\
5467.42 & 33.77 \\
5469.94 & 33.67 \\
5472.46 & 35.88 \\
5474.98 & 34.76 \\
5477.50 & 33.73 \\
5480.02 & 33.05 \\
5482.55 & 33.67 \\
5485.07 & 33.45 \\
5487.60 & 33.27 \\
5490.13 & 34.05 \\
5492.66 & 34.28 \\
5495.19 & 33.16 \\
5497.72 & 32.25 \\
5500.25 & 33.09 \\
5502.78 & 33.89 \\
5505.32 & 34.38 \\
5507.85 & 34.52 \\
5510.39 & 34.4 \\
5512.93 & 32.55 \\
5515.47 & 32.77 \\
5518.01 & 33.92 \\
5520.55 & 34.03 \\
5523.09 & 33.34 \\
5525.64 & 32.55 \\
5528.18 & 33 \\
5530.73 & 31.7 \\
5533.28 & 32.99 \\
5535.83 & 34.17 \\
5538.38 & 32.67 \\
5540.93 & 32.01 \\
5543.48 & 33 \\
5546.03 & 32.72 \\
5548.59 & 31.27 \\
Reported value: 32.5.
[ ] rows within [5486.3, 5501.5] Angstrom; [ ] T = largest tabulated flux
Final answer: 34.28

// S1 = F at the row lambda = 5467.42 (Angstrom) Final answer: 33.77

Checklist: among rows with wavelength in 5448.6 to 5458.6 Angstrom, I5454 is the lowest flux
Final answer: 32.19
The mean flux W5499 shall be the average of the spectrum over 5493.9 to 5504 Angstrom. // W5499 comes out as 33.1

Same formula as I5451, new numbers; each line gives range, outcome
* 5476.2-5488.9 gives 33.4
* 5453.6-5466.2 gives 33.5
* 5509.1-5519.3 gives 33.4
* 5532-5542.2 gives 33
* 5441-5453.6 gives 32.9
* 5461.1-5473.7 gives 34.5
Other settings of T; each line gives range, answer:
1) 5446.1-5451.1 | 32.7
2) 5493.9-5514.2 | 34.52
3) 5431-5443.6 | 34.14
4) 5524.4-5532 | 33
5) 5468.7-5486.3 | 35.88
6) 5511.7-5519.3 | 33.92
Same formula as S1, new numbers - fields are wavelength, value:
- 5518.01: 33.92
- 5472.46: 35.88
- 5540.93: 32.01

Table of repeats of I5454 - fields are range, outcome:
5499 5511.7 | 33.09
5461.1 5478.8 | 33.67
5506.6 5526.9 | 32.55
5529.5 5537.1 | 31.7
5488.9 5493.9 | 34.05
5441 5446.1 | 32.7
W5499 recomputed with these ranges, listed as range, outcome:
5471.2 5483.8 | 34.2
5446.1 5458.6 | 32.5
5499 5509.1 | 34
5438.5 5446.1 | 33.3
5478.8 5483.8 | 33.3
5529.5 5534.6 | 32.3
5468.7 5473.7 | 34.8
